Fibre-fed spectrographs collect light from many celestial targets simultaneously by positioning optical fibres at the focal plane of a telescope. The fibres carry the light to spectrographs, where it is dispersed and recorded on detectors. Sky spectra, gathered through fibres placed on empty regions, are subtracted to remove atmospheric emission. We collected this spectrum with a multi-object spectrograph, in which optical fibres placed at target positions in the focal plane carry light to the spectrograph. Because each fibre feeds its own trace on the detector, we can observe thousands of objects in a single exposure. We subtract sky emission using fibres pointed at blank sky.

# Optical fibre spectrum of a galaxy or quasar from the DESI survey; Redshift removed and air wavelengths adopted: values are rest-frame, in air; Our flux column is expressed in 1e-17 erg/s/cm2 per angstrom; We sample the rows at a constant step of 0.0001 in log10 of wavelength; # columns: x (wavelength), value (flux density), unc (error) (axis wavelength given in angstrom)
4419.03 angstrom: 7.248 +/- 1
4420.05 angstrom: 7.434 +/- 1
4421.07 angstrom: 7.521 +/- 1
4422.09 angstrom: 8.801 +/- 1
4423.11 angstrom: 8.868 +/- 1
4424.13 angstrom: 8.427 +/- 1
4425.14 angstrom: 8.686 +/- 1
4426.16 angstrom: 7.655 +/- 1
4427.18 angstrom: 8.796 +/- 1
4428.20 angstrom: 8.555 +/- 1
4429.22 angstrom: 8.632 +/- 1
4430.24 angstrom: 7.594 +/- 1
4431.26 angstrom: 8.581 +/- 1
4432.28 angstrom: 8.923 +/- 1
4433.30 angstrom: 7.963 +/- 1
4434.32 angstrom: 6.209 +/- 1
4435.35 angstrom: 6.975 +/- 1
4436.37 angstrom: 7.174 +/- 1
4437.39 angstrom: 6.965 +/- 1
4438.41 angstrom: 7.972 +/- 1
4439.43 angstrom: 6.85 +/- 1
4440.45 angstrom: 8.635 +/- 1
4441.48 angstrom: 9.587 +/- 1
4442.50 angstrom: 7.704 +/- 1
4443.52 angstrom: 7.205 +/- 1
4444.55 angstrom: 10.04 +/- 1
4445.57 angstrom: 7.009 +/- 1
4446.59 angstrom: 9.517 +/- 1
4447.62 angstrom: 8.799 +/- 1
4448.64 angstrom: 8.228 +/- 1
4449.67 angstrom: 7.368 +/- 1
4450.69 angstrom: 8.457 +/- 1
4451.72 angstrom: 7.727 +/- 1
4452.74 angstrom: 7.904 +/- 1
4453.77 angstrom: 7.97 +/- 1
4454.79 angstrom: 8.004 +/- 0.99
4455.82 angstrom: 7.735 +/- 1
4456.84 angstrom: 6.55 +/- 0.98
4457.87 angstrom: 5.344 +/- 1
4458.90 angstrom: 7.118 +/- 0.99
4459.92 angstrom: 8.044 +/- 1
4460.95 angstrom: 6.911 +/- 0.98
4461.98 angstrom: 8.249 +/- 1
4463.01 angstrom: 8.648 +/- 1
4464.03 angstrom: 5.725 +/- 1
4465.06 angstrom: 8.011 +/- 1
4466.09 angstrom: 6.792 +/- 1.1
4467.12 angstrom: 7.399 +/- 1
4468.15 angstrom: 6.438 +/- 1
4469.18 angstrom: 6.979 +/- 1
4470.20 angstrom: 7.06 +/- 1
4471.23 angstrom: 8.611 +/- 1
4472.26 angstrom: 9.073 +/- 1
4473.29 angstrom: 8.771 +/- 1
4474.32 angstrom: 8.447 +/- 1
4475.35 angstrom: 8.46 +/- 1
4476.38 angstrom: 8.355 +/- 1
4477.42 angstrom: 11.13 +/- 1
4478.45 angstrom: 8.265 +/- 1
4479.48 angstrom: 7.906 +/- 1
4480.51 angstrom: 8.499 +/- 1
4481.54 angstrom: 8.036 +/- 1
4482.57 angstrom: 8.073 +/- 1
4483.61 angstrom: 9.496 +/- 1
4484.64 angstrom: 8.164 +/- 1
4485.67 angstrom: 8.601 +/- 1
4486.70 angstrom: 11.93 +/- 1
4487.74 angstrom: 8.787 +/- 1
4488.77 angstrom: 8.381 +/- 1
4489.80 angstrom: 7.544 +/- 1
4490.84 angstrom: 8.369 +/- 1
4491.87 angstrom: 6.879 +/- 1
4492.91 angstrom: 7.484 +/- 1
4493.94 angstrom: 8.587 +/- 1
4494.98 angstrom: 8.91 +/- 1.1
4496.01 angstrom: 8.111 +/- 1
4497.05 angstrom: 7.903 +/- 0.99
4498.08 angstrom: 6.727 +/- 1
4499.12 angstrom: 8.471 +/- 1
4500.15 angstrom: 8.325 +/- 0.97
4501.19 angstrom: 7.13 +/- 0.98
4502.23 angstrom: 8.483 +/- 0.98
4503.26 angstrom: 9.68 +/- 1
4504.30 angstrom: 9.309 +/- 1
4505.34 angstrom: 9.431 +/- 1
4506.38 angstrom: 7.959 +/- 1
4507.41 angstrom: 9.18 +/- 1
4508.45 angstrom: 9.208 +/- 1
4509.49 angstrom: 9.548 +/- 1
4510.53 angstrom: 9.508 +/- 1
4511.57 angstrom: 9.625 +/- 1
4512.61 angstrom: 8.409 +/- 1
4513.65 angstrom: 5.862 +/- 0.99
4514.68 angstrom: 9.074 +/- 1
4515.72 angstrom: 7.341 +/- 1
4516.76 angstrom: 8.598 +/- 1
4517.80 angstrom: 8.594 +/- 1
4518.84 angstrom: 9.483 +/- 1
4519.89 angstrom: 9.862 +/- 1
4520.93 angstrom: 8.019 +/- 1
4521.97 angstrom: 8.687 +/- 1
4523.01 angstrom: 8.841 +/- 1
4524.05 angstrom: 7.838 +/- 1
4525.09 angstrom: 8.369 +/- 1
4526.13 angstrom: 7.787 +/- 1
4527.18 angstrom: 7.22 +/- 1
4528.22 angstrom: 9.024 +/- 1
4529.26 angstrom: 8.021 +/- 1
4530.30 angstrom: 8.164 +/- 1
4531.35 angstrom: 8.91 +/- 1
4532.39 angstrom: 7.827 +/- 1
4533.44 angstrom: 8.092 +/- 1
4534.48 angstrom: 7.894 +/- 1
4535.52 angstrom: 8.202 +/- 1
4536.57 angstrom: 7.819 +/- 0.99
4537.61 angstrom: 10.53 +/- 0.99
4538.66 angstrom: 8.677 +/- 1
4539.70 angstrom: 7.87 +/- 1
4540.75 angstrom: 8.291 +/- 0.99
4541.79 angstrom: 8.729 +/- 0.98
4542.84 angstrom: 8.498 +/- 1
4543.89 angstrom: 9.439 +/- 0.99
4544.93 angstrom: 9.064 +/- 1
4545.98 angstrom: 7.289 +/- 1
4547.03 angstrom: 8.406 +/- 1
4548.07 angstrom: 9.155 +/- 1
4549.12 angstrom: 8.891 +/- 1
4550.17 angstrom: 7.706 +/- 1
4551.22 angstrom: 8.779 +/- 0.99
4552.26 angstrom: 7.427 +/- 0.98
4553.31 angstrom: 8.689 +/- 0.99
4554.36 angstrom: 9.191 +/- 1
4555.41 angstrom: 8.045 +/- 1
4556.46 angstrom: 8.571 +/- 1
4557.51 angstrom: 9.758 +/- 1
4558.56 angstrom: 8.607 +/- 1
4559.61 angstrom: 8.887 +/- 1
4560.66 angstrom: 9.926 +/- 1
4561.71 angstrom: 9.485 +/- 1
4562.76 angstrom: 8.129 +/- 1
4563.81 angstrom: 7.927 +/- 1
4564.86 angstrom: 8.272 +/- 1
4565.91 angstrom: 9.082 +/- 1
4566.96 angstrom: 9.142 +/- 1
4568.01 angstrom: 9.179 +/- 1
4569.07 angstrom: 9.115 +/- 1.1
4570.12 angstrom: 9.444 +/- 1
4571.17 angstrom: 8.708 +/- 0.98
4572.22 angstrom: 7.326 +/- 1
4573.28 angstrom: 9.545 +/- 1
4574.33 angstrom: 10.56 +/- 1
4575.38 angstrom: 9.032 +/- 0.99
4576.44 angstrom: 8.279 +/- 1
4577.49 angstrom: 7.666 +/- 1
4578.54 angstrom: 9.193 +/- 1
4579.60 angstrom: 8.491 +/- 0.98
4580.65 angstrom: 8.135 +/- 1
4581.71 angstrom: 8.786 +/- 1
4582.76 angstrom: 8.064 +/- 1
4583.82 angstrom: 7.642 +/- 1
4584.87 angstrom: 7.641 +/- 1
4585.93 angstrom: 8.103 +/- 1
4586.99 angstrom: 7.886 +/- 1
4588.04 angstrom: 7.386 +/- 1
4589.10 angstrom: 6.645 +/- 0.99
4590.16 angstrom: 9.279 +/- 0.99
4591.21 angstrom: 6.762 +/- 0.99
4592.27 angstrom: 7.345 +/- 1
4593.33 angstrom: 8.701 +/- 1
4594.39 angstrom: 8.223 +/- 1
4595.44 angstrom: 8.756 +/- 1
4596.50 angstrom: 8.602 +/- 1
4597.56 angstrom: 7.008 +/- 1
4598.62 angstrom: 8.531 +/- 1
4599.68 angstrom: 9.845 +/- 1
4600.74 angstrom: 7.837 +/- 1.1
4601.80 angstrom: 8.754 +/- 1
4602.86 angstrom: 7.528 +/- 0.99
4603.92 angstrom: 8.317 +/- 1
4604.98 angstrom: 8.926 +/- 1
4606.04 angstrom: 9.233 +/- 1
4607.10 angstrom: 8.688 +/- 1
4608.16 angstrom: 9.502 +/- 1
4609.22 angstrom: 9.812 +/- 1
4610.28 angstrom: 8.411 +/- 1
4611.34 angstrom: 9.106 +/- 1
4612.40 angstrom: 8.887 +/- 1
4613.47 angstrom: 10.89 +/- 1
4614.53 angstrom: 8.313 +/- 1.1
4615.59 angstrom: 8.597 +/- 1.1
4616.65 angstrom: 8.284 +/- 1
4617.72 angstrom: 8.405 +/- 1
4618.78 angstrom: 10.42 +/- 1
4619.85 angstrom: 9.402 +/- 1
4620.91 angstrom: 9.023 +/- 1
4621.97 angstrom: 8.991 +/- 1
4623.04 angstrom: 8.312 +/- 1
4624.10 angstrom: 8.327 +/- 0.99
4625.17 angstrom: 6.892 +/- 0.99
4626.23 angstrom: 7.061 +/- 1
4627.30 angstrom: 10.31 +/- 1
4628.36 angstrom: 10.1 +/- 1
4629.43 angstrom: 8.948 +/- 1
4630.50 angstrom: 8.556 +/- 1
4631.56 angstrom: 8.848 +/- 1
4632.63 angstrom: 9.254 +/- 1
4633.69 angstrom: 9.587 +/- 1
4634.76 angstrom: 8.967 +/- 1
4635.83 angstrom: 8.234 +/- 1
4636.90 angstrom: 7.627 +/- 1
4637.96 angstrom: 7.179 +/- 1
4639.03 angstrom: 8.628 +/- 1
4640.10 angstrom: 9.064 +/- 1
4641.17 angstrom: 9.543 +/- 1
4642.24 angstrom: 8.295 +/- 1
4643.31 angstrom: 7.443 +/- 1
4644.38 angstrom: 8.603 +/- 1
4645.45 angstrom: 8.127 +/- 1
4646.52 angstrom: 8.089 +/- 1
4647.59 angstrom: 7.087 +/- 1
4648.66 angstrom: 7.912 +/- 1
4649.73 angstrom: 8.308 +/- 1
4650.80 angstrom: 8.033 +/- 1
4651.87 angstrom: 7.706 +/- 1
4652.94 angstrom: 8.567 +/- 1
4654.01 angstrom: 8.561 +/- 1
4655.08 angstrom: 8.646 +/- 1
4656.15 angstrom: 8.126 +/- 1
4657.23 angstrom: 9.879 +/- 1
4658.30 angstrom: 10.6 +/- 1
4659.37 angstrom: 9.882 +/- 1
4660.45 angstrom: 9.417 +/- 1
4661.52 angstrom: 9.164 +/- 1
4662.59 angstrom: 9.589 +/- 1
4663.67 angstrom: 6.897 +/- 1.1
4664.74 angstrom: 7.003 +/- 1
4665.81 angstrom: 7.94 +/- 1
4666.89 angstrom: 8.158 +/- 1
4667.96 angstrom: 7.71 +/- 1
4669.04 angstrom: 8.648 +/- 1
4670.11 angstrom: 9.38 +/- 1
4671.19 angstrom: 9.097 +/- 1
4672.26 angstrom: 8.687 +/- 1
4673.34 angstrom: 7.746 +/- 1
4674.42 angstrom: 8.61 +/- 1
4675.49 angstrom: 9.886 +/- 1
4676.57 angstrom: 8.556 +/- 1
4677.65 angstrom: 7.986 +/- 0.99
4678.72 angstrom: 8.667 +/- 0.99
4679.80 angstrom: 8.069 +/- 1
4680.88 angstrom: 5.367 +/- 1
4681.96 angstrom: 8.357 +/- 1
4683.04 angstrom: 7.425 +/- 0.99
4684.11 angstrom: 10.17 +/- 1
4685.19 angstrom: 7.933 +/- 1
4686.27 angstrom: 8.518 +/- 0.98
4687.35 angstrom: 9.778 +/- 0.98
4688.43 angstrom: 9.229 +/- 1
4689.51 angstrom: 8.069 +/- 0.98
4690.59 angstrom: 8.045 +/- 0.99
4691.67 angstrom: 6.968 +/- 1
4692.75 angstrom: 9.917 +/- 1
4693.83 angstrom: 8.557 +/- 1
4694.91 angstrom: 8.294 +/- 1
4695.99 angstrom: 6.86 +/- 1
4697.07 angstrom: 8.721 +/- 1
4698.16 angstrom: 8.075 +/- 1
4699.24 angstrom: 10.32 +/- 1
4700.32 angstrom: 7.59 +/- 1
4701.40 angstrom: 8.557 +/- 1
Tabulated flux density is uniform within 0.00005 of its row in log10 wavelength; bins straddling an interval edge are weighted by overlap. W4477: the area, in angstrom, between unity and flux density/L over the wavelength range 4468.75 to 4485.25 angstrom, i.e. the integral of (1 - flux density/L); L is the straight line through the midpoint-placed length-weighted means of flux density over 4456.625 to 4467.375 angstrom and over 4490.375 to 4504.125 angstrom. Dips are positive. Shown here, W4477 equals -1.9 angstrom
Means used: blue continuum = 7.17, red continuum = 8.11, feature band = 8.47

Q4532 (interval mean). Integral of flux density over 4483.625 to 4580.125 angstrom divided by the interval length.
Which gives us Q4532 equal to 8.58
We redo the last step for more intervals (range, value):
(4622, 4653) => 8.41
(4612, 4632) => 8.87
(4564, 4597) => 8.41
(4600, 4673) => 8.65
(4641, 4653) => 8.08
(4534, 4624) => 8.61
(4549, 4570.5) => 8.77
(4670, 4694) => 8.46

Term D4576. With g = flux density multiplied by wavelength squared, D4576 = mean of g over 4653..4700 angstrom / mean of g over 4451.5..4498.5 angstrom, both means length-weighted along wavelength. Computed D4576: 1.16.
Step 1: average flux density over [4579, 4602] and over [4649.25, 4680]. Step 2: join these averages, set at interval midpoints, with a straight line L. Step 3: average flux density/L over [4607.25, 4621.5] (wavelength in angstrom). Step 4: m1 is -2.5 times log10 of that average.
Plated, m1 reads -0.110 mag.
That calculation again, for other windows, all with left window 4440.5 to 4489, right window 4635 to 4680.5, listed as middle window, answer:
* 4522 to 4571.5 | -0.04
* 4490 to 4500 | 0.03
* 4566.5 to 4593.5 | -0.01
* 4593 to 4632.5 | -0.05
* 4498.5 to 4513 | -0.09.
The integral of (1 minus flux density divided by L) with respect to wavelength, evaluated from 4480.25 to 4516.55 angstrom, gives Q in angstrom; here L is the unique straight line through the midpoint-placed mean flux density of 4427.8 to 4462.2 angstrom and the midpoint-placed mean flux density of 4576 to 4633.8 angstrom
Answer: -1.9 angstrom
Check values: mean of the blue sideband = 7.83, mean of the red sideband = 8.55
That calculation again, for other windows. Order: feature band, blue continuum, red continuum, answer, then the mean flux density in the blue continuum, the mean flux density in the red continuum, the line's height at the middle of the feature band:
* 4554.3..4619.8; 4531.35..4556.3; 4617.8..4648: -0.71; 8.47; 8.61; 8.54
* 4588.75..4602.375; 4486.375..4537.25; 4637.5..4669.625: 0.38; 8.43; 8.43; 8.43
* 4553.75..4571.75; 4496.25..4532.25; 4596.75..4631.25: -0.58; 8.48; 8.79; 8.63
